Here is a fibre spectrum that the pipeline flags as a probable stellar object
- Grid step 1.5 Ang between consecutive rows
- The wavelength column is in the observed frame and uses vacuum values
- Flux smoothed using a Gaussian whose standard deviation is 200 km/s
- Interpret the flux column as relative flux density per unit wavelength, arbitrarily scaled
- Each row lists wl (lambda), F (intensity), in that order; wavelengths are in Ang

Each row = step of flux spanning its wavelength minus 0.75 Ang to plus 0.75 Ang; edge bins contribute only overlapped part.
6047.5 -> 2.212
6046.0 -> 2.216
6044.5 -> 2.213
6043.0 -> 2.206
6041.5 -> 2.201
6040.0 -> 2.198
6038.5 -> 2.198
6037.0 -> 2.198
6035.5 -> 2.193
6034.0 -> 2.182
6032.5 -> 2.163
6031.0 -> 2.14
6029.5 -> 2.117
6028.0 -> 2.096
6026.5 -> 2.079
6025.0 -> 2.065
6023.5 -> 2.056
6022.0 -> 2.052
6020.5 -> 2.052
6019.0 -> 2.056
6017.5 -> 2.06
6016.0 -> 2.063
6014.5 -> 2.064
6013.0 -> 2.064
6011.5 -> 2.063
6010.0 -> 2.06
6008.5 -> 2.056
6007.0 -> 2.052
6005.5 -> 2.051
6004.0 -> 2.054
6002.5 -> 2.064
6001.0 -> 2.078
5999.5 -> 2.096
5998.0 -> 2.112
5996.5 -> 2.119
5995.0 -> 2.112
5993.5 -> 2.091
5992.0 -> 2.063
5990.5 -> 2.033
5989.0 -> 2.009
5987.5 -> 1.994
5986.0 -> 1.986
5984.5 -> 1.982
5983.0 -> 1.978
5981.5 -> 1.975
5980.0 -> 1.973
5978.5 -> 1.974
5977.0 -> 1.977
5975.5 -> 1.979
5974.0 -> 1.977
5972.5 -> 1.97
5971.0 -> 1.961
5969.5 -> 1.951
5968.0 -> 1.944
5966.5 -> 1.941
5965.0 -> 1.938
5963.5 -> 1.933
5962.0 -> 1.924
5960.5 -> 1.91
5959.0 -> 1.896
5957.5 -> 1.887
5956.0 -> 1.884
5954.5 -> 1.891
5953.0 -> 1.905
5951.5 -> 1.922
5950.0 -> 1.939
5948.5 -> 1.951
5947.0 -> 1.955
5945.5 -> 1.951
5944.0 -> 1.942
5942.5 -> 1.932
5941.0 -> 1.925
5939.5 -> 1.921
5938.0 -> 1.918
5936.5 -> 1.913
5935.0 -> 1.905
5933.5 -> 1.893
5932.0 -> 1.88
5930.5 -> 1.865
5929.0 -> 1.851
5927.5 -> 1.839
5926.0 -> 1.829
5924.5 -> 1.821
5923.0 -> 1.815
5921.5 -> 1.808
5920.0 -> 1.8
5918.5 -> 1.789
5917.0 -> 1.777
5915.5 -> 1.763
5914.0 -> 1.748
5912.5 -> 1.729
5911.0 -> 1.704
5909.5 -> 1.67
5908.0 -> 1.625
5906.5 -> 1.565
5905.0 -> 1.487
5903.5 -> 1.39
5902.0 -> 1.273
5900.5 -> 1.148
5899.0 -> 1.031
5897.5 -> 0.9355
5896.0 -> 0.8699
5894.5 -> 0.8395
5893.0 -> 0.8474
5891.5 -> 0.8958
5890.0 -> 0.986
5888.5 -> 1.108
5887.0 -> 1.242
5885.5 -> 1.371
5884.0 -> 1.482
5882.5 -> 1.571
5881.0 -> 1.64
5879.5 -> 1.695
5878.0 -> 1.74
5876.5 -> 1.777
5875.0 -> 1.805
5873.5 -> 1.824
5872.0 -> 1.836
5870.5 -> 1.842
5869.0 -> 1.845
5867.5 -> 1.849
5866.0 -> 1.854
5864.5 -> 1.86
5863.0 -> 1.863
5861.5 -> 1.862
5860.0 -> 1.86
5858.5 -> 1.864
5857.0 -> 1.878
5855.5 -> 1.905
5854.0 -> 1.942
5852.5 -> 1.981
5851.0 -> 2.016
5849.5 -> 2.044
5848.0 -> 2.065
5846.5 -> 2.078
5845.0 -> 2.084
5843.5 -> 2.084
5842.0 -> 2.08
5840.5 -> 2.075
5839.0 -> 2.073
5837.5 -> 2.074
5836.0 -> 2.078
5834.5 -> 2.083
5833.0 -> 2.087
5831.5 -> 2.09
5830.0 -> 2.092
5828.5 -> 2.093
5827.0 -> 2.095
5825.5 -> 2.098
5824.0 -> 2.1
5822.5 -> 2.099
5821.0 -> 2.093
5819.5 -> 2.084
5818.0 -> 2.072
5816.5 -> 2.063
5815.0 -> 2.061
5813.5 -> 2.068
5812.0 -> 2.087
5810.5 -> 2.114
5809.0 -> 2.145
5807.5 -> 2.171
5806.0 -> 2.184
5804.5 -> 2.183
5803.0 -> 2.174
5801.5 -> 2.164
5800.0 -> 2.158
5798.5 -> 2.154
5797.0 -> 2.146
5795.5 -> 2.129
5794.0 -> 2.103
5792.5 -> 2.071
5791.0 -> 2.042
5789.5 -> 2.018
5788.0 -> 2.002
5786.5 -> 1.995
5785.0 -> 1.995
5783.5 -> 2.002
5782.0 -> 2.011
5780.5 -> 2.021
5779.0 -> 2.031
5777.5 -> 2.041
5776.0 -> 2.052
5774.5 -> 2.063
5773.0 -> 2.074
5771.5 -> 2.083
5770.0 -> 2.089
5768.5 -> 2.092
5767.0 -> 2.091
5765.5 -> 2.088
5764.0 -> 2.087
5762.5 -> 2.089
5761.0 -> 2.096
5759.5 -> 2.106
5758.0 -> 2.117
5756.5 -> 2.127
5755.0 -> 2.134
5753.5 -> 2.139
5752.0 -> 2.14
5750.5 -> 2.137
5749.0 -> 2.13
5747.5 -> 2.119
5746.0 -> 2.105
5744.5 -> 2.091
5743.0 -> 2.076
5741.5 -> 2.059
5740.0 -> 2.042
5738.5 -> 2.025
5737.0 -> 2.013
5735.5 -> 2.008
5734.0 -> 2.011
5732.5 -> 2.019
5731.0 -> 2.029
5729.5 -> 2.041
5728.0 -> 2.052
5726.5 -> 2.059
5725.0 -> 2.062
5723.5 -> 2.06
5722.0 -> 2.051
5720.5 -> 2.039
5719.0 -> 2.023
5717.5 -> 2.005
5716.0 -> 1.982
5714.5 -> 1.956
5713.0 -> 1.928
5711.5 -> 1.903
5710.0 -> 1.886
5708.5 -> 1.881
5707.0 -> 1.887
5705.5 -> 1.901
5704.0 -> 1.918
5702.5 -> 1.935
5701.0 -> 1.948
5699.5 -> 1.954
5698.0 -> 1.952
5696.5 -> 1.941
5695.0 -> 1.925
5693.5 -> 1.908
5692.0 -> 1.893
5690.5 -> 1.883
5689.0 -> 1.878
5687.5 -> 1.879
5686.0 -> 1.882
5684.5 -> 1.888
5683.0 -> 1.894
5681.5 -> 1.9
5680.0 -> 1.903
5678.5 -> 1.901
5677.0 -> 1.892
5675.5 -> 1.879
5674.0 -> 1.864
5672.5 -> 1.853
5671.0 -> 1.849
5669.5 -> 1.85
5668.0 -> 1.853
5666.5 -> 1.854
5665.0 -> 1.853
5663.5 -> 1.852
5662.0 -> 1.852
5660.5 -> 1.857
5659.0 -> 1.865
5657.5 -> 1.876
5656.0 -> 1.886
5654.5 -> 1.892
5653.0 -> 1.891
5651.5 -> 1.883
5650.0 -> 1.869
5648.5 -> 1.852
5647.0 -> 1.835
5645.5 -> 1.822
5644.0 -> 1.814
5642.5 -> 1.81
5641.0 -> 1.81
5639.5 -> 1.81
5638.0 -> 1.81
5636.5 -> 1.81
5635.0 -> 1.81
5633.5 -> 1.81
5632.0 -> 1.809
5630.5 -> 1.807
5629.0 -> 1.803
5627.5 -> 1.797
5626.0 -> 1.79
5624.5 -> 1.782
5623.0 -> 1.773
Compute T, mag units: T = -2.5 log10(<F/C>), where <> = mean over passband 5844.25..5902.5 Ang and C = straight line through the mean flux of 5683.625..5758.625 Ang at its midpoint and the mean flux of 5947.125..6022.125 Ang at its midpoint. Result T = 0.24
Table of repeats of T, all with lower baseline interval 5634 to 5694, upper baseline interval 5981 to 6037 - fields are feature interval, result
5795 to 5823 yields -0.09 mag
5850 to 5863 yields 0.04 mag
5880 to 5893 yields 0.49 mag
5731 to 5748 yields -0.08 mag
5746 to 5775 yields -0.10 mag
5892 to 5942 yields 0.24 mag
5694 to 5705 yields -0.03 mag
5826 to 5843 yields -0.06 mag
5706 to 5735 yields -0.05 mag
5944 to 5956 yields 0.06 mag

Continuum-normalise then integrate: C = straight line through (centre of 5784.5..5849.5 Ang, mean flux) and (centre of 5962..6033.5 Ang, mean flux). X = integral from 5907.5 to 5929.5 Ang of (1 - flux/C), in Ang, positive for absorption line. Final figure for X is 3.1 Ang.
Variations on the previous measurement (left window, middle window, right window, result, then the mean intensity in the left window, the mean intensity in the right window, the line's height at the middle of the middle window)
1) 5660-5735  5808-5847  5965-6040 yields -2.06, 1.93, 2.05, 1.98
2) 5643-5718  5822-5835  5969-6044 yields -0.81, 1.89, 2.07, 1.97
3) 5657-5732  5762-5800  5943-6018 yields -2.33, 1.92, 1.99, 1.95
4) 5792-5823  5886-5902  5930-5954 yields 7.89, 2.12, 1.92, 1.99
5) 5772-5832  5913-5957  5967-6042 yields 4.17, 2.09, 2.06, 2.07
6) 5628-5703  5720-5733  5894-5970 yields -1.47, 1.87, 1.75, 1.84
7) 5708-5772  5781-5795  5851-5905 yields -1.15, 2.05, 1.54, 1.88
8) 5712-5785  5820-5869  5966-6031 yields 0.96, 2.06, 2.04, 2.05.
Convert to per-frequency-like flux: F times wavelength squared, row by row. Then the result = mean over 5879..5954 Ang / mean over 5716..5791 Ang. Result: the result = 0.8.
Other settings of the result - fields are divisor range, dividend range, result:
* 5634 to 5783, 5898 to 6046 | 1.08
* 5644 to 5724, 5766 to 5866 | 1.13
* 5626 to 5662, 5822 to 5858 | 1.20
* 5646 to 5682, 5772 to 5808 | 1.16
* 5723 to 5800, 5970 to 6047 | 1.09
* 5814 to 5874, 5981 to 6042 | 1.10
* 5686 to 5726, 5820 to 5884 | 1.05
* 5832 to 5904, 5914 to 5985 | 1.17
